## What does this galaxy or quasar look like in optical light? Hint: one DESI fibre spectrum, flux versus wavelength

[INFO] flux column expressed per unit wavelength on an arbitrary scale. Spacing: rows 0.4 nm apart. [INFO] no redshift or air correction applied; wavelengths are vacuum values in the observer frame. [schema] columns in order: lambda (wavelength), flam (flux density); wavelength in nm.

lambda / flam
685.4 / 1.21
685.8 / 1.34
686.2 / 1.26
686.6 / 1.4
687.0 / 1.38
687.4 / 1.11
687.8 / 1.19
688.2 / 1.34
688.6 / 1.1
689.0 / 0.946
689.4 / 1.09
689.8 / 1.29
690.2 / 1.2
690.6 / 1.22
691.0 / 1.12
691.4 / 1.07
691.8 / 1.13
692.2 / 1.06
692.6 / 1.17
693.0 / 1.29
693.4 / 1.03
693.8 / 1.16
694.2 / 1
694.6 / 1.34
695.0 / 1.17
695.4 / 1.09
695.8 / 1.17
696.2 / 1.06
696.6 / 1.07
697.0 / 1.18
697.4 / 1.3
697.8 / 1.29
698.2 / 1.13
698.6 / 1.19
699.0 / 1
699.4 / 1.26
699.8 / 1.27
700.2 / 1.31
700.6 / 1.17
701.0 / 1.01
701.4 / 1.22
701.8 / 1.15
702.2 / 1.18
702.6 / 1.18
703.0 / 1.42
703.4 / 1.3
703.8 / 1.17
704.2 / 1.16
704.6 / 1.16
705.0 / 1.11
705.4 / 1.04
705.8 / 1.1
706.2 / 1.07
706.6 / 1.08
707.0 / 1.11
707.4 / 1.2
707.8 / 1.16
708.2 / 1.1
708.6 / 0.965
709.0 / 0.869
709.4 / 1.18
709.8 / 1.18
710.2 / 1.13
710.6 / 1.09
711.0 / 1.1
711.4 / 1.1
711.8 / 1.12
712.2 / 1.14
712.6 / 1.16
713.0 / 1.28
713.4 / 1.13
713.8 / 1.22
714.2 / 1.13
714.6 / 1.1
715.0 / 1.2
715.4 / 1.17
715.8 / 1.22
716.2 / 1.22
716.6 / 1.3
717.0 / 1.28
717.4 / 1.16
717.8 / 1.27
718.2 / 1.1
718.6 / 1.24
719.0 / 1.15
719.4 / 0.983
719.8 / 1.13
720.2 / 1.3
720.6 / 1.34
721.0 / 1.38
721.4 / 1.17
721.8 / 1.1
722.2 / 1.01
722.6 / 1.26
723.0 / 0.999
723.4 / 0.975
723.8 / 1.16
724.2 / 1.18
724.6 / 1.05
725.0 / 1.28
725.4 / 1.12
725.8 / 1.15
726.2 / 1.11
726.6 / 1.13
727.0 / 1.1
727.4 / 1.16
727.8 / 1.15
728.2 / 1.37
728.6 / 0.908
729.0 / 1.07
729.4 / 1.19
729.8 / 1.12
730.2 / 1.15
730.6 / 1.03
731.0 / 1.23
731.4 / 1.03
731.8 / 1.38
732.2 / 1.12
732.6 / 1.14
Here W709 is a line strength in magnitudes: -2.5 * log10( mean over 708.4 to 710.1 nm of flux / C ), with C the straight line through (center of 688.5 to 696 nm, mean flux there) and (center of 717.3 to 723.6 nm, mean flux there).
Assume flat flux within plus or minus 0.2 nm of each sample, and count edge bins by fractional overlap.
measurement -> 0.10 mag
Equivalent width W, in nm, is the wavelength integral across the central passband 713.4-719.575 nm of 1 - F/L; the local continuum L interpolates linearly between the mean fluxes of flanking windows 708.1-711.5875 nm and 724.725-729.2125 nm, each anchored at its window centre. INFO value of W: -0.45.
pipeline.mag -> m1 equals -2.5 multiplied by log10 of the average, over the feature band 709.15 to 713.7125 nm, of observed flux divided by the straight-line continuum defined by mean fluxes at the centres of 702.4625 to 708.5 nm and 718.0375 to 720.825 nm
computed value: 0.019 mag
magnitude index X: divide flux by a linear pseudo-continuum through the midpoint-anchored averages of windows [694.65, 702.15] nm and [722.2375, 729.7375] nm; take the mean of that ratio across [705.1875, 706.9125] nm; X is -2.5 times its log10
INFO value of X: 0.08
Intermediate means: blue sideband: 1.17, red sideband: 1.13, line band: 1.08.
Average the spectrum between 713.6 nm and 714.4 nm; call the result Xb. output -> 1.17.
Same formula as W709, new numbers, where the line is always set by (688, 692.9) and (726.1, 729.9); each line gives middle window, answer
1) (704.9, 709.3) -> 0.06 mag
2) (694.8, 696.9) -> 0.03 mag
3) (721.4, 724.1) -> 0.04 mag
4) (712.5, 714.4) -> -0.04 mag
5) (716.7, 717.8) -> -0.09 mag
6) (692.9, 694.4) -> 0.04 mag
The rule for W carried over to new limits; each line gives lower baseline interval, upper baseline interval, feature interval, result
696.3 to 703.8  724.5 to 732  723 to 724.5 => 0.09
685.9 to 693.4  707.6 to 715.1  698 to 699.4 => 0.04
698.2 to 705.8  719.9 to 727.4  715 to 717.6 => -0.13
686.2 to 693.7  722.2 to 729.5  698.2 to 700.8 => -0.07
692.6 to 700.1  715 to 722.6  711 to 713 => 0.08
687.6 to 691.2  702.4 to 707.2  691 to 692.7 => 0.09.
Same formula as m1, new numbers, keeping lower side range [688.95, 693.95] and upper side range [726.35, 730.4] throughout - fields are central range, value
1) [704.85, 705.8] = 0.06 mag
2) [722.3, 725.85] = 0.01 mag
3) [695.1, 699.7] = -0.02 mag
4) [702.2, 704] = -0.11 mag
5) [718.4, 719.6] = 0.01 mag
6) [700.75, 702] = 0.01 mag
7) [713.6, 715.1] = -0.02 mag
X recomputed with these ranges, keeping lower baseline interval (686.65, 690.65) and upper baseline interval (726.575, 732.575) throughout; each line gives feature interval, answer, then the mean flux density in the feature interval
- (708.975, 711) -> 0.05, 1.11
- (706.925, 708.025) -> 0.01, 1.16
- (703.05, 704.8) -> -0.04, 1.22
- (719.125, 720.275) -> 0.03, 1.12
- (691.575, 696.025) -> 0.04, 1.15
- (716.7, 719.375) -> -0.03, 1.19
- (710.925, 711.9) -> 0.06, 1.11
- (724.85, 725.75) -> -0.04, 1.19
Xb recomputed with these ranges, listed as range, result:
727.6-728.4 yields 1.26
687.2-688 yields 1.15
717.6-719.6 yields 1.15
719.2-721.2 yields 1.23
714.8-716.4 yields 1.2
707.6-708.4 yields 1.13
